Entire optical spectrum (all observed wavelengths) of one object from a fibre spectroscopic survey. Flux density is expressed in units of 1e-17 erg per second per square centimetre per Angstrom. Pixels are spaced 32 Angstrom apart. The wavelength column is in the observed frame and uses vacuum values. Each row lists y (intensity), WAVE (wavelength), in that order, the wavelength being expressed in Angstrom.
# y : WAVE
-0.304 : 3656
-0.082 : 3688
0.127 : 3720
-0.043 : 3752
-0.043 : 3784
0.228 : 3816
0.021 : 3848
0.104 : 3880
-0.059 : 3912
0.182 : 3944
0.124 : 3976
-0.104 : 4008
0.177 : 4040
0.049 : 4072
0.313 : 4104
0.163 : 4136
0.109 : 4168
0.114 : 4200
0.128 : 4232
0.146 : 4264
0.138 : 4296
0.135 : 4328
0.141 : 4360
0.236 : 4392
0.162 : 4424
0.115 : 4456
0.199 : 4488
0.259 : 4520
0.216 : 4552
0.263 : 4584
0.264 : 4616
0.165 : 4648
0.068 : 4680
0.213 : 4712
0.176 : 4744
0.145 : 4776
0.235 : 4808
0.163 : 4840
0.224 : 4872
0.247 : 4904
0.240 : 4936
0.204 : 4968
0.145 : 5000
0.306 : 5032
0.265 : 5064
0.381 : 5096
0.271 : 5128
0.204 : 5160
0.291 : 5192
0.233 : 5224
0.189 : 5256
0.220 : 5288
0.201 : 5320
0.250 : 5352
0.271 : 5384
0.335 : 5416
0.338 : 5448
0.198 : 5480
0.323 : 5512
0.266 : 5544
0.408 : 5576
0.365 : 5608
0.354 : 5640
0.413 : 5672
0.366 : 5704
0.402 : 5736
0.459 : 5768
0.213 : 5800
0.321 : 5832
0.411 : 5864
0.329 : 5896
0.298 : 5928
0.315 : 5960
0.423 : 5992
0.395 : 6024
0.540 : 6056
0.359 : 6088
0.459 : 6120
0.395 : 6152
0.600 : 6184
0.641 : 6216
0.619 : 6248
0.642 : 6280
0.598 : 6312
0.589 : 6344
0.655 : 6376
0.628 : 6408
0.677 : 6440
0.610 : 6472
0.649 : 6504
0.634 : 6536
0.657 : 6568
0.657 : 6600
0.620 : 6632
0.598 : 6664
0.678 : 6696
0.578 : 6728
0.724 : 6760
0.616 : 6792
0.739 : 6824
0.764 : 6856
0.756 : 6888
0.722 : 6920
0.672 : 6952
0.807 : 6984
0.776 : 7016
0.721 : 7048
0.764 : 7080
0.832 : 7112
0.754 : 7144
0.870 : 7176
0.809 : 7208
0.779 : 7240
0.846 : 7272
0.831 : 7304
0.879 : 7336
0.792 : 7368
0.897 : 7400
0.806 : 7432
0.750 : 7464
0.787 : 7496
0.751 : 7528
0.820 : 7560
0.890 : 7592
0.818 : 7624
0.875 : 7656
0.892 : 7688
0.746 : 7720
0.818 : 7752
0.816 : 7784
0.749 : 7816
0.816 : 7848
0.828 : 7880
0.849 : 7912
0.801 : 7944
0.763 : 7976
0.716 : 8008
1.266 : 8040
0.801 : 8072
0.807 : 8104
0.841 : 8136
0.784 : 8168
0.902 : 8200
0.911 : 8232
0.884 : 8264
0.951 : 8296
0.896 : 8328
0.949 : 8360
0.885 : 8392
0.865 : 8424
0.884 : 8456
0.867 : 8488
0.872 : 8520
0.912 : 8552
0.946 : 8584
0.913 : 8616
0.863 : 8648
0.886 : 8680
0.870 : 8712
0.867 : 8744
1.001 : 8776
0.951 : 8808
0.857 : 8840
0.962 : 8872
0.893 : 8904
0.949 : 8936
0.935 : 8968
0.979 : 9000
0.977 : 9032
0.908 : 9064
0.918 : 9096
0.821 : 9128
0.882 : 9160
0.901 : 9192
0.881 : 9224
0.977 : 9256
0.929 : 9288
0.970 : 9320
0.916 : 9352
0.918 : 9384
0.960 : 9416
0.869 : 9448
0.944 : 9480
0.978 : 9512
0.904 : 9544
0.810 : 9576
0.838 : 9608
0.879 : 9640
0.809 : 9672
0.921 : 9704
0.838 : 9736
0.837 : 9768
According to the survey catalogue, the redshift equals 0.548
